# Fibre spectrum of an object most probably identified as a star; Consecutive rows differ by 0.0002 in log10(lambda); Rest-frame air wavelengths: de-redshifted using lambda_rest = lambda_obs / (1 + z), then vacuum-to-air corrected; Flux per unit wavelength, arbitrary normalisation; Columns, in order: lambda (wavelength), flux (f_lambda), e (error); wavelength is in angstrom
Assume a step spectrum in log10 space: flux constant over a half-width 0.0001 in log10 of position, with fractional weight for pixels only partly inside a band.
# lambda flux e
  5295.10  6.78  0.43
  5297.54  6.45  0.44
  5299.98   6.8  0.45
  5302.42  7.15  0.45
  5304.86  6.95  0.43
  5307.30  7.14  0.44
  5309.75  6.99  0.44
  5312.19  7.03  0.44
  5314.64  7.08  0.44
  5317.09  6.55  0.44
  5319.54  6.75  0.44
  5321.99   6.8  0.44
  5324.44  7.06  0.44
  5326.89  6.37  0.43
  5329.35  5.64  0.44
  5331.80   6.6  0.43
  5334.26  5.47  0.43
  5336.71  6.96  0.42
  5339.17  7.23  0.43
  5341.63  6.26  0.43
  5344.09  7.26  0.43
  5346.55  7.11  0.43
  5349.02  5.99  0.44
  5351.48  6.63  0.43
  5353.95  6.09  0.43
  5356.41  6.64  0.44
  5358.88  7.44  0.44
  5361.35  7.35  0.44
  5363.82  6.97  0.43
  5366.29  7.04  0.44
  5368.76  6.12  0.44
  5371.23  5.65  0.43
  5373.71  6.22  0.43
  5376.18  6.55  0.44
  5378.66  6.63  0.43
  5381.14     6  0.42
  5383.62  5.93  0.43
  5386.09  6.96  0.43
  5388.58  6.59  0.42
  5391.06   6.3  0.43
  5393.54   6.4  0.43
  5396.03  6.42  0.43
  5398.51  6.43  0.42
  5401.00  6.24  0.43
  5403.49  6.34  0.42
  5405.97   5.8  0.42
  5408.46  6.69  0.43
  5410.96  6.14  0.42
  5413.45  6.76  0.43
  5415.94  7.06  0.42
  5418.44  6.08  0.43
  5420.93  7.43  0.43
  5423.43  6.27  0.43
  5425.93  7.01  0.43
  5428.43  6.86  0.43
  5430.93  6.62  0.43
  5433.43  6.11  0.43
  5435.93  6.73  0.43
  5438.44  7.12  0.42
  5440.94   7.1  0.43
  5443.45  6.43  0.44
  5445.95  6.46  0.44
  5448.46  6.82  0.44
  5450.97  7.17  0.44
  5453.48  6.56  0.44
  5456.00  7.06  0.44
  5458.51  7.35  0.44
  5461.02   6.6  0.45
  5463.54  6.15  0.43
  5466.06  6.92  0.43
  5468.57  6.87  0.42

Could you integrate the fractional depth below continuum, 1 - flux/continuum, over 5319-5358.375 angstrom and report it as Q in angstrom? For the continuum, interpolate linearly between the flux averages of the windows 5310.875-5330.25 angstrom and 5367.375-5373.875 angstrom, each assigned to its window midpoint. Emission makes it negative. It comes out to -0.9 angstrom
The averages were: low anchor 6.68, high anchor 5.98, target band 6.57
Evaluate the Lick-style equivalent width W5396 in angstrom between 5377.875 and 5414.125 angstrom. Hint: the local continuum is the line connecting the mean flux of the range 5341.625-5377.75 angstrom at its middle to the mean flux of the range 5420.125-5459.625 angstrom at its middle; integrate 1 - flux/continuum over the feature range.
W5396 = 1.9 angstrom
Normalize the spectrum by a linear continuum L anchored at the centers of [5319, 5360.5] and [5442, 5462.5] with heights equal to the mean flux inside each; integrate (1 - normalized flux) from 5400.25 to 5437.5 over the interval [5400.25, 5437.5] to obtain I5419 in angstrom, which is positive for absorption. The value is 1.1 angstrom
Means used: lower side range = 6.61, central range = 6.55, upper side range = 6.8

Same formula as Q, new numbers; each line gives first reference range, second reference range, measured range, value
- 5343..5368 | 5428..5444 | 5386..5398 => 0.5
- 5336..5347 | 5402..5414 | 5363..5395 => 0.9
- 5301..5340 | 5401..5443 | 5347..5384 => 1.0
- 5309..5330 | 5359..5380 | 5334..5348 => -0.3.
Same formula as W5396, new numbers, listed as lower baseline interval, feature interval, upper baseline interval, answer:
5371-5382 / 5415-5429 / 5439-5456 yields -0.4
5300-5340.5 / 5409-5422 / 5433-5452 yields 0.1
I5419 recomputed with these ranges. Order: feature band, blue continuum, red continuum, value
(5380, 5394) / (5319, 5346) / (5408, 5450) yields 0.60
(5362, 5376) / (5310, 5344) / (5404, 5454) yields 0.41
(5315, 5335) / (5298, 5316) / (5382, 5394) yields 1.20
